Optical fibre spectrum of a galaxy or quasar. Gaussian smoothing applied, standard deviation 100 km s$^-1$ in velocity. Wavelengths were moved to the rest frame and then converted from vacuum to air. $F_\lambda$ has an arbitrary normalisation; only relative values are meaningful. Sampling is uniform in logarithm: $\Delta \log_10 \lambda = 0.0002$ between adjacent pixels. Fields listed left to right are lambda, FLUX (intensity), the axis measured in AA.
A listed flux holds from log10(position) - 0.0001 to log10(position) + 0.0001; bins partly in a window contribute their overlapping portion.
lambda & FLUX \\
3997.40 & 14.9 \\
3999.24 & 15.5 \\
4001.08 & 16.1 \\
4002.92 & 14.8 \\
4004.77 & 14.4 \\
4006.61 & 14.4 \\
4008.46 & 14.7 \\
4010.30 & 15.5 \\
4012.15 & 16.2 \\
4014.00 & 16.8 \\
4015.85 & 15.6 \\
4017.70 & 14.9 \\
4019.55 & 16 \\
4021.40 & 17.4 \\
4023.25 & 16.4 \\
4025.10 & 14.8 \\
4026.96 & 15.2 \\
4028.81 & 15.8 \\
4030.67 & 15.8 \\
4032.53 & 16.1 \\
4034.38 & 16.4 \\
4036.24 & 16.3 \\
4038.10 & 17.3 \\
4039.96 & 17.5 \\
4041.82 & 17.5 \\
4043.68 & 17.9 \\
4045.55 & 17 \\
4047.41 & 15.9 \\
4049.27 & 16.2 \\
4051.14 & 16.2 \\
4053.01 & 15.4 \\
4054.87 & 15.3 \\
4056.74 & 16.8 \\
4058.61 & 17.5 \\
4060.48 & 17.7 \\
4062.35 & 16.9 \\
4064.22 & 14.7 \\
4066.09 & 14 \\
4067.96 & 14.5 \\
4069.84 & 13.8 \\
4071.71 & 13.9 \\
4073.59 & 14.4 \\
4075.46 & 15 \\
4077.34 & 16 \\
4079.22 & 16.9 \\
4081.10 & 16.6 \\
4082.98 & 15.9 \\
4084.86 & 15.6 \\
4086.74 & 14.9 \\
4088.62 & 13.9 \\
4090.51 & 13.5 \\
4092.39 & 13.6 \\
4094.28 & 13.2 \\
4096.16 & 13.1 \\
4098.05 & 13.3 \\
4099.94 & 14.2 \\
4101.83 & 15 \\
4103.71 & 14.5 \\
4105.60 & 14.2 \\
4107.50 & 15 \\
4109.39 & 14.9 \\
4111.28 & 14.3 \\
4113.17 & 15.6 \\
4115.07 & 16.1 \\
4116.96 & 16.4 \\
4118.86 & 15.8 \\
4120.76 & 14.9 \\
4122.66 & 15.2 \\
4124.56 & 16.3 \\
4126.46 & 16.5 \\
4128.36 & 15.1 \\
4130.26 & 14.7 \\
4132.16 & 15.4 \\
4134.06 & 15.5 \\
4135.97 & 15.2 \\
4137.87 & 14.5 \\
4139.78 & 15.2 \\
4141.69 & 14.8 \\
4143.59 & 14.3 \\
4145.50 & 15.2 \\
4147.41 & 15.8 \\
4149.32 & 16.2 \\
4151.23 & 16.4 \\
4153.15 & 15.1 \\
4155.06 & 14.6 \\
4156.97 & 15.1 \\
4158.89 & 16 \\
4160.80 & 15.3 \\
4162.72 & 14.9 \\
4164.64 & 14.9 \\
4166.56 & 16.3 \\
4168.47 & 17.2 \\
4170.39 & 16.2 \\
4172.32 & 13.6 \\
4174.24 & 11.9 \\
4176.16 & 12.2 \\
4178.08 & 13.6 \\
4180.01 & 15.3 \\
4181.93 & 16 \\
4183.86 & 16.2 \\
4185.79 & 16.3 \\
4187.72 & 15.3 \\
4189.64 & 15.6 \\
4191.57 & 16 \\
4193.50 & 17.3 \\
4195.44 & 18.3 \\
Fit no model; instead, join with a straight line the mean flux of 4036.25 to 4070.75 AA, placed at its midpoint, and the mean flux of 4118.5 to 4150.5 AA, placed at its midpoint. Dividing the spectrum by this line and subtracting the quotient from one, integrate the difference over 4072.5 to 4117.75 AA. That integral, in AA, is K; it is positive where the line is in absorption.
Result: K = 2.7 AA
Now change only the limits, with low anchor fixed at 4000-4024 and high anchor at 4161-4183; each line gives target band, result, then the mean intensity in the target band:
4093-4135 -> 0.33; 15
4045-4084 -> -0.98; 15.7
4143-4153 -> -0.47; 15.6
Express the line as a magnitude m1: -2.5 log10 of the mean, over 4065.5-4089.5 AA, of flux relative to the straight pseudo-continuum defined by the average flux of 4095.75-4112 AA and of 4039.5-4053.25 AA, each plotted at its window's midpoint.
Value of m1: 0.026 mag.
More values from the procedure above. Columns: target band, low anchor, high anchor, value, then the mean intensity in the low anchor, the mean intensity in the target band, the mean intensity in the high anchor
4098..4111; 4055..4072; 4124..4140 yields 0.068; 15.6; 14.5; 15.4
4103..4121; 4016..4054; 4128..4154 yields 0.024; 16.3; 15.2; 15.2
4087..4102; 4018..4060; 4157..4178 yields 0.148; 16.4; 13.7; 14.8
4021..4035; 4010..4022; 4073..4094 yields -0.004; 16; 15.9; 15.1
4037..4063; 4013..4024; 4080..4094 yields -0.083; 16.2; 16.8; 14.8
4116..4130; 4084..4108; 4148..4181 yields -0.088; 14.1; 15.7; 15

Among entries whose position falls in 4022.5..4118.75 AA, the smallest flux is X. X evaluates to 13.1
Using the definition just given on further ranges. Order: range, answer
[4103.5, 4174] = 13.6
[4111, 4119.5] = 14.3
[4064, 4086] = 13.8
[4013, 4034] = 14.8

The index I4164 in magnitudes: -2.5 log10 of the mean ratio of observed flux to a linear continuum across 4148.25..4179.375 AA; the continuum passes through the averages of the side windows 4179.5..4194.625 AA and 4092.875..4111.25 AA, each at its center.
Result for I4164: 0.04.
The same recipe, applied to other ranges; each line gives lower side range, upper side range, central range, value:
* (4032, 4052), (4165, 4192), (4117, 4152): 0.016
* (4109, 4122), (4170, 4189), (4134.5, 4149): 0.003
